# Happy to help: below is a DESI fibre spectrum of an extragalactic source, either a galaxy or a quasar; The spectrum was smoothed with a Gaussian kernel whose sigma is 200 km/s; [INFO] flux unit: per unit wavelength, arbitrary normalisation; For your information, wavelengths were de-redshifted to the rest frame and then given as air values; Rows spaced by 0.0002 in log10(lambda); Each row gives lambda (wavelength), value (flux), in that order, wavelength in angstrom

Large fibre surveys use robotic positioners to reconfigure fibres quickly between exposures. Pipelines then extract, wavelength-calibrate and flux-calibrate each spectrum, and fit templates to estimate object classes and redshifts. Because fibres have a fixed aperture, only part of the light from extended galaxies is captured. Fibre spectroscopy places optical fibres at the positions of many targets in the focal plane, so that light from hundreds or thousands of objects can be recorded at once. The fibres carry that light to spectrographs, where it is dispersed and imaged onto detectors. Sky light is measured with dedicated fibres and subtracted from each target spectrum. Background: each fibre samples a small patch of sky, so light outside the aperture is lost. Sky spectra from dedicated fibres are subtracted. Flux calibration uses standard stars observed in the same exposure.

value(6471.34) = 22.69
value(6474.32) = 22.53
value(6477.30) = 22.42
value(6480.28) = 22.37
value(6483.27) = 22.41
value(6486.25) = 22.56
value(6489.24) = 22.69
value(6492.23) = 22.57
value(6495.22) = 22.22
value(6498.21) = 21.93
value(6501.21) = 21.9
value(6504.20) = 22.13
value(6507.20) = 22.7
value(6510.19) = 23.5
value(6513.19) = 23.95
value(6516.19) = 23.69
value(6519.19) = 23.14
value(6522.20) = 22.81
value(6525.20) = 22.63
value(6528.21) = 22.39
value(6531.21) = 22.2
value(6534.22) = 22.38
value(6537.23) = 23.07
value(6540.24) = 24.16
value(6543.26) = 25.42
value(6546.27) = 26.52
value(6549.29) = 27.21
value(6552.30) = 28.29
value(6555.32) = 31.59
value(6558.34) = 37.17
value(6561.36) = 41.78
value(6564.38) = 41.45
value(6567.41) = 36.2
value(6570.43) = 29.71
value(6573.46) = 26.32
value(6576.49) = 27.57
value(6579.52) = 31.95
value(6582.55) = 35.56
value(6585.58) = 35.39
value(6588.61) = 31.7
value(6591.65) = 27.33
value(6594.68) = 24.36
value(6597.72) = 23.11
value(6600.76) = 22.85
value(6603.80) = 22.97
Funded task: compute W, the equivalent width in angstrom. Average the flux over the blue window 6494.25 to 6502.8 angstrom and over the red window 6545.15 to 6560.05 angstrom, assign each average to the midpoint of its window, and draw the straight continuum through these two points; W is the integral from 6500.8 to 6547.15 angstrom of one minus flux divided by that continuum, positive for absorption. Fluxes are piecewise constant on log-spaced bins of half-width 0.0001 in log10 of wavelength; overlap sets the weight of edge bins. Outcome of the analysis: 4.6 angstrom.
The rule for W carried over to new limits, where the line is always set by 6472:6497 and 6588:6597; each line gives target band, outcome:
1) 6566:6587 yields -4.4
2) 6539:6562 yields -4.2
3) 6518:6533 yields 1.0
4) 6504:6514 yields 0.2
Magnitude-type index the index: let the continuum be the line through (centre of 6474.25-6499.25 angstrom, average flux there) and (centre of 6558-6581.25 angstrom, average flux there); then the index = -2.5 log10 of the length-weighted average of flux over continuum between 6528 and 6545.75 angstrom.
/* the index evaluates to 0.24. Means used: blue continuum 22.4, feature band 23.5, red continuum 33.9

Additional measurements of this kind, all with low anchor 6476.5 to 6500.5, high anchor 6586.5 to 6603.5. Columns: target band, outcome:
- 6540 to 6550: -0.07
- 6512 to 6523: 0.00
